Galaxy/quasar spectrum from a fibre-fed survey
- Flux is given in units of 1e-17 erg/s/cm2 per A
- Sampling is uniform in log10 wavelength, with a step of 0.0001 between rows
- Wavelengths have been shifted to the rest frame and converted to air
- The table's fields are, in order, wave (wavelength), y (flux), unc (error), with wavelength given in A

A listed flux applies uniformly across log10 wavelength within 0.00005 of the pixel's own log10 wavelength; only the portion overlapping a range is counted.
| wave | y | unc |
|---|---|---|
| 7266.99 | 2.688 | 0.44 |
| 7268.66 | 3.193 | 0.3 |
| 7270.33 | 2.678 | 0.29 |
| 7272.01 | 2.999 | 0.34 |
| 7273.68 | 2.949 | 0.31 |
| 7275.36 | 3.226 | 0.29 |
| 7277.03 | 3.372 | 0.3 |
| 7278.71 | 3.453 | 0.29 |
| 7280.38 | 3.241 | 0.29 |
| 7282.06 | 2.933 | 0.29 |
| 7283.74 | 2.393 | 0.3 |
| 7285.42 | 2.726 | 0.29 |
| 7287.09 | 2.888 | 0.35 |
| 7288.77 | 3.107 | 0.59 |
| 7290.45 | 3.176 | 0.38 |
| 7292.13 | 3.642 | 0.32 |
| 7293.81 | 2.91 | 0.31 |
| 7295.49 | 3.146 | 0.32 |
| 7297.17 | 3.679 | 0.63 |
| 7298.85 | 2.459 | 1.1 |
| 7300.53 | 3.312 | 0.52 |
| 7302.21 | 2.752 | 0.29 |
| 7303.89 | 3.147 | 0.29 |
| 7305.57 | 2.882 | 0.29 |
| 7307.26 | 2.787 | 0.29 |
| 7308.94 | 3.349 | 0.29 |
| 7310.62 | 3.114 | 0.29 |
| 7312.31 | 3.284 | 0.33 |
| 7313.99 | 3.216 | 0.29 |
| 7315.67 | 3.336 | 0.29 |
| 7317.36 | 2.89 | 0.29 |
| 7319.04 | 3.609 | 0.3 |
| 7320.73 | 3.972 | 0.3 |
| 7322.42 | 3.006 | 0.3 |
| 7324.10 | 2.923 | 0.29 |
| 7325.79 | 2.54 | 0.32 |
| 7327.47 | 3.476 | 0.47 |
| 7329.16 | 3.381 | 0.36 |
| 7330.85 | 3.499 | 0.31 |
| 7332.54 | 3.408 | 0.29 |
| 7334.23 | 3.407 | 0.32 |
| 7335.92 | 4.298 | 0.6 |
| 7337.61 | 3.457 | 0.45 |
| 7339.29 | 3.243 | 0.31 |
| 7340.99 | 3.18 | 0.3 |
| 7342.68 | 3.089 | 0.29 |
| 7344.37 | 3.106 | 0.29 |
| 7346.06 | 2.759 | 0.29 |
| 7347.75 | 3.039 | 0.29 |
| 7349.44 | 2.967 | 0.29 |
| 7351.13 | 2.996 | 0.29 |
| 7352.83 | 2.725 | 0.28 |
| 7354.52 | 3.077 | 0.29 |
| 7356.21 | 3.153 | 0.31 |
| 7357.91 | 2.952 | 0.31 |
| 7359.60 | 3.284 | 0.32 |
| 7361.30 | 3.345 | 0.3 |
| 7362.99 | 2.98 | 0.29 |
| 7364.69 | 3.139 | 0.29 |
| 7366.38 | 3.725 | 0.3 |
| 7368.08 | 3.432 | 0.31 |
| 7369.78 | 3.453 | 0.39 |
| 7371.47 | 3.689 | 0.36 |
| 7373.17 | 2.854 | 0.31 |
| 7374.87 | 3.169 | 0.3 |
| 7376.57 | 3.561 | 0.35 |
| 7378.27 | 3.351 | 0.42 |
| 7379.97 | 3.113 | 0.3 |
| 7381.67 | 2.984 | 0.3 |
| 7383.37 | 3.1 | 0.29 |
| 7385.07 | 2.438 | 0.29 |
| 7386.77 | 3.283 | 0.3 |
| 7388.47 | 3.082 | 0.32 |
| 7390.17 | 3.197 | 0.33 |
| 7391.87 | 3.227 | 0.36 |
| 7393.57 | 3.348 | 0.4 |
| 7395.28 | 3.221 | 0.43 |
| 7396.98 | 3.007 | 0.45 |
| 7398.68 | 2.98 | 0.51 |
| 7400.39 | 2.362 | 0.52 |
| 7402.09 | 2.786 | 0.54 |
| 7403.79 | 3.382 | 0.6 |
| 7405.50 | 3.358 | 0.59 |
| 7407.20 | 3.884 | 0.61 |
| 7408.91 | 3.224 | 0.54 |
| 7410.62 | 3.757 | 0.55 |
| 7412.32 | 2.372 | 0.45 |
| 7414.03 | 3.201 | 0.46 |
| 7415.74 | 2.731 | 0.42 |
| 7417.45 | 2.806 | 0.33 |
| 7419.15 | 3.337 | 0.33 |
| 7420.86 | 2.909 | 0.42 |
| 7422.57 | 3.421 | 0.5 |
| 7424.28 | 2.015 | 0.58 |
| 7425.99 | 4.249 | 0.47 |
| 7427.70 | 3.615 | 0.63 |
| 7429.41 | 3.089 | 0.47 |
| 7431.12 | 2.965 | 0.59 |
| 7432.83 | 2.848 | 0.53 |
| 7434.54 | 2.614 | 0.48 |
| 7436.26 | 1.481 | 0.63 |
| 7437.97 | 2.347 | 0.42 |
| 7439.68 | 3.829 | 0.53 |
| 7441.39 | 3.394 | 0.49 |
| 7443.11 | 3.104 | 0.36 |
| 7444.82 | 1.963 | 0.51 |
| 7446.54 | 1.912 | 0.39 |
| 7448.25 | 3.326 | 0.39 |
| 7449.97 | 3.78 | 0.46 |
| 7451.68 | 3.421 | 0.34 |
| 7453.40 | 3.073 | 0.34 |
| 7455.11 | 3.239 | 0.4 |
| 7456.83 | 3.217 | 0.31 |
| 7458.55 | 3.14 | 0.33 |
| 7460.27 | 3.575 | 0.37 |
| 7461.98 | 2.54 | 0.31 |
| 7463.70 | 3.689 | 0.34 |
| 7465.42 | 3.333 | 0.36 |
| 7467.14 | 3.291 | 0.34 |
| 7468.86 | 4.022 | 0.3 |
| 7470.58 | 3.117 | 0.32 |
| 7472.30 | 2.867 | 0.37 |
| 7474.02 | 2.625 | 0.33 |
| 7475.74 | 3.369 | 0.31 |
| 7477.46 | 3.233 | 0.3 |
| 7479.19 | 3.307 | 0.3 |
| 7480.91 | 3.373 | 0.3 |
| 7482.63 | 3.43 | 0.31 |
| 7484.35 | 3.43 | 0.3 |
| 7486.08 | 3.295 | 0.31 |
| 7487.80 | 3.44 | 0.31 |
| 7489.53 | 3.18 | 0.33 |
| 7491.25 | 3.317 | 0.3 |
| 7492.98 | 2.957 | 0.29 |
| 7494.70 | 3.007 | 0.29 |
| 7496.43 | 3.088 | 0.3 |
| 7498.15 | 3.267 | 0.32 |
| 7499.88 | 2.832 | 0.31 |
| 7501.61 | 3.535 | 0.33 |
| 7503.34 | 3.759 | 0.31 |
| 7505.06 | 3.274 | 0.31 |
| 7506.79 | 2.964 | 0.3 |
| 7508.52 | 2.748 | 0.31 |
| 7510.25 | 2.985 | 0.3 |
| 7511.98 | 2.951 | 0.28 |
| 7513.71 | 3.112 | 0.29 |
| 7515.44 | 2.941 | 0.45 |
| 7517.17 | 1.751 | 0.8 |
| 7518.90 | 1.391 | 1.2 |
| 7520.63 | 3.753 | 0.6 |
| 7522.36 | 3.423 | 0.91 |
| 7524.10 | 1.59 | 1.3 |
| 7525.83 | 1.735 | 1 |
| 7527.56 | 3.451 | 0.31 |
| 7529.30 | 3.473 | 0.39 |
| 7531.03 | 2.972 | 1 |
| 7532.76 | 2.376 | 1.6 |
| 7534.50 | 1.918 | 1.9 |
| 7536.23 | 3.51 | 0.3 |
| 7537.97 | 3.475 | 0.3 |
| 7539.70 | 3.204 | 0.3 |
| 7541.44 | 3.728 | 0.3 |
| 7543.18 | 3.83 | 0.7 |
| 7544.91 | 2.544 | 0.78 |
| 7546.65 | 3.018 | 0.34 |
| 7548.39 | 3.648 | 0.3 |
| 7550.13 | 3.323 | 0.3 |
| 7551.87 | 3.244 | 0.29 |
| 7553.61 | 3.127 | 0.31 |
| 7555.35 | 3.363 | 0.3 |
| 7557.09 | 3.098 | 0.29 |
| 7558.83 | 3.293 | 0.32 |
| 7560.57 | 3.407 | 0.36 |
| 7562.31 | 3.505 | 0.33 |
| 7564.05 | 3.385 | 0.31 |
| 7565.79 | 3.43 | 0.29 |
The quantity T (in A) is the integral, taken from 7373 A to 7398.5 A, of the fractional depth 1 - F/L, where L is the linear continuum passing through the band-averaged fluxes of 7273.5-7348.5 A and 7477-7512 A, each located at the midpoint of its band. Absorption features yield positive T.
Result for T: 0.46 A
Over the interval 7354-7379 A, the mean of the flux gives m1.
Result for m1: 3.28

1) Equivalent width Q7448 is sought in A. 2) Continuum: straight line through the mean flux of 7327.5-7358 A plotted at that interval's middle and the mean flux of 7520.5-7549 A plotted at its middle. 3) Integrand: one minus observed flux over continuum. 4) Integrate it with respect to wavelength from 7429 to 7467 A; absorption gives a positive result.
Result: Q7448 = 1.3 A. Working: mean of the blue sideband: 3.22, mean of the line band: 3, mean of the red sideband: 3.01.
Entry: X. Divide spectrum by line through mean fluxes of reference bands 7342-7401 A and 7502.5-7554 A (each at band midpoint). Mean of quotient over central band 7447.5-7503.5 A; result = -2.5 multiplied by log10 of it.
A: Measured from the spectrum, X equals -0.08 mag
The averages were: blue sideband 3.12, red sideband 2.97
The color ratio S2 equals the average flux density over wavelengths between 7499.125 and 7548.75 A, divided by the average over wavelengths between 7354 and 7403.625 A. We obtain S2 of 0.9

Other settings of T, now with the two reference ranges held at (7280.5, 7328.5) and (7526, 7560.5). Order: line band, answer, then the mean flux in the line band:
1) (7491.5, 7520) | 2.07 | 2.93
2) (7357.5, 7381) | -1.33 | 3.29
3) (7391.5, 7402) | 0.42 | 3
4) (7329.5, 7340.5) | -1.51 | 3.53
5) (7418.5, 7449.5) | 2.12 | 2.92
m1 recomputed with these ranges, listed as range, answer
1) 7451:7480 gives 3.24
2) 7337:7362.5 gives 3.09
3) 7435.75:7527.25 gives 3.04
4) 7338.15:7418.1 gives 3.13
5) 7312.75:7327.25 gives 3.2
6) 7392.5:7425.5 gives 3.07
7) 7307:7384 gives 3.23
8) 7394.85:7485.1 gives 3.1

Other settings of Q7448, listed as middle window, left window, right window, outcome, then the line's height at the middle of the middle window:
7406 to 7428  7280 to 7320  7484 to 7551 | -1.0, 3.05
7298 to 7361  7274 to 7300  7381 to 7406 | -1.9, 3.07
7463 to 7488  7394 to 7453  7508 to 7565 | -2.5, 3.02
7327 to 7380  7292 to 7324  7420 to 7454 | -2.8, 3.1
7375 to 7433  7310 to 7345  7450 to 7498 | 2.7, 3.28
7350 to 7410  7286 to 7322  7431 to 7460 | -2.5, 3.04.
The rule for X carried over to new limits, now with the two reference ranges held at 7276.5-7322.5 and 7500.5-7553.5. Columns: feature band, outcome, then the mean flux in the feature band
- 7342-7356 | 0.045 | 2.98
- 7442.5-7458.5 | 0.010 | 3.01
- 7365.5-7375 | -0.105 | 3.4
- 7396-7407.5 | -0.002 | 3.08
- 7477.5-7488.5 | -0.119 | 3.37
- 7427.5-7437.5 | 0.134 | 2.7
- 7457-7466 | -0.076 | 3.25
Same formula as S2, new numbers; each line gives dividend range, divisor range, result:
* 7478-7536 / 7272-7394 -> 0.94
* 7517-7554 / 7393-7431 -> 0.94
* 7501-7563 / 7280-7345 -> 0.96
